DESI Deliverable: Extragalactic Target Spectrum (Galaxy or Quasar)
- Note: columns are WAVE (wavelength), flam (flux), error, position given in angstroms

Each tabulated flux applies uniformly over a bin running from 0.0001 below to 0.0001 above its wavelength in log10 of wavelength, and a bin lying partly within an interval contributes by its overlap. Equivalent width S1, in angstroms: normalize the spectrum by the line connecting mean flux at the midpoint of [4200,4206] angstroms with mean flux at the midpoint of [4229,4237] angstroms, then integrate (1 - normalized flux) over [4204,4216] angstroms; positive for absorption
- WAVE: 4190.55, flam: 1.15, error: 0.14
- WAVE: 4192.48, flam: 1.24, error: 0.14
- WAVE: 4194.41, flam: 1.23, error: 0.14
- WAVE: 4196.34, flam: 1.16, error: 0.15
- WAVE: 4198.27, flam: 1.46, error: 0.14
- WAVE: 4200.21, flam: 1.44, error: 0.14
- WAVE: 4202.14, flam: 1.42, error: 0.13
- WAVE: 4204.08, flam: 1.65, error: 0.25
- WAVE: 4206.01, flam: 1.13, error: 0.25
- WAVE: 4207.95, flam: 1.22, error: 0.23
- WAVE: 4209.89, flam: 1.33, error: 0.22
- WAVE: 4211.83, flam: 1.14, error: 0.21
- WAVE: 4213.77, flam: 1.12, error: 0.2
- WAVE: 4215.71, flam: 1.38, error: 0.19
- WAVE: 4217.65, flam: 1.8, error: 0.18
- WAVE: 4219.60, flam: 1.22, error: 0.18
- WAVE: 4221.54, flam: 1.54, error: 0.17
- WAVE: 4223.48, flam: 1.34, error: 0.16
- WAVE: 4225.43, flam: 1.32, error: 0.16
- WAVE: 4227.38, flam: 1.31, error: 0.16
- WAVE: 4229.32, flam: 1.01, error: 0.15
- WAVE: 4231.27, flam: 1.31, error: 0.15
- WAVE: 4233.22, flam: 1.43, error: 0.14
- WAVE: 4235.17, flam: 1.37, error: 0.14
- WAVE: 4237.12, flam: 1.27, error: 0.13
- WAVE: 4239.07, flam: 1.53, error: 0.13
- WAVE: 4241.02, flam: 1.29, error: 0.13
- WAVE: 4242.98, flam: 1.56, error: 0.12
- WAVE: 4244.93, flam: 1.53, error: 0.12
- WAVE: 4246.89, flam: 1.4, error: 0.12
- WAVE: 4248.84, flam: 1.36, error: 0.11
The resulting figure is 1.4 angstroms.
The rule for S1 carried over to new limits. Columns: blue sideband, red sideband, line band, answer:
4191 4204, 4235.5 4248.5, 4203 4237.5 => 1.4 angstroms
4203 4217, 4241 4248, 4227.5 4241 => 0.9 angstroms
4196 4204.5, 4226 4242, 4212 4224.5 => -0.1 angstroms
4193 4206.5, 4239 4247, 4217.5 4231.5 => 0.8 angstroms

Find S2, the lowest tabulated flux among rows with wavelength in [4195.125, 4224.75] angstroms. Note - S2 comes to 1.12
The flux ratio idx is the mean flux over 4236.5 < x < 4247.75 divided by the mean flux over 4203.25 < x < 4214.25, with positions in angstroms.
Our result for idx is 1.1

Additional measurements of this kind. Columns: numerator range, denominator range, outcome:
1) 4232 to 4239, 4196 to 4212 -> 1.03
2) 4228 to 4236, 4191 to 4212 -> 0.97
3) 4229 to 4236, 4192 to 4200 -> 1.01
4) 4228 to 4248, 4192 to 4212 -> 1.04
